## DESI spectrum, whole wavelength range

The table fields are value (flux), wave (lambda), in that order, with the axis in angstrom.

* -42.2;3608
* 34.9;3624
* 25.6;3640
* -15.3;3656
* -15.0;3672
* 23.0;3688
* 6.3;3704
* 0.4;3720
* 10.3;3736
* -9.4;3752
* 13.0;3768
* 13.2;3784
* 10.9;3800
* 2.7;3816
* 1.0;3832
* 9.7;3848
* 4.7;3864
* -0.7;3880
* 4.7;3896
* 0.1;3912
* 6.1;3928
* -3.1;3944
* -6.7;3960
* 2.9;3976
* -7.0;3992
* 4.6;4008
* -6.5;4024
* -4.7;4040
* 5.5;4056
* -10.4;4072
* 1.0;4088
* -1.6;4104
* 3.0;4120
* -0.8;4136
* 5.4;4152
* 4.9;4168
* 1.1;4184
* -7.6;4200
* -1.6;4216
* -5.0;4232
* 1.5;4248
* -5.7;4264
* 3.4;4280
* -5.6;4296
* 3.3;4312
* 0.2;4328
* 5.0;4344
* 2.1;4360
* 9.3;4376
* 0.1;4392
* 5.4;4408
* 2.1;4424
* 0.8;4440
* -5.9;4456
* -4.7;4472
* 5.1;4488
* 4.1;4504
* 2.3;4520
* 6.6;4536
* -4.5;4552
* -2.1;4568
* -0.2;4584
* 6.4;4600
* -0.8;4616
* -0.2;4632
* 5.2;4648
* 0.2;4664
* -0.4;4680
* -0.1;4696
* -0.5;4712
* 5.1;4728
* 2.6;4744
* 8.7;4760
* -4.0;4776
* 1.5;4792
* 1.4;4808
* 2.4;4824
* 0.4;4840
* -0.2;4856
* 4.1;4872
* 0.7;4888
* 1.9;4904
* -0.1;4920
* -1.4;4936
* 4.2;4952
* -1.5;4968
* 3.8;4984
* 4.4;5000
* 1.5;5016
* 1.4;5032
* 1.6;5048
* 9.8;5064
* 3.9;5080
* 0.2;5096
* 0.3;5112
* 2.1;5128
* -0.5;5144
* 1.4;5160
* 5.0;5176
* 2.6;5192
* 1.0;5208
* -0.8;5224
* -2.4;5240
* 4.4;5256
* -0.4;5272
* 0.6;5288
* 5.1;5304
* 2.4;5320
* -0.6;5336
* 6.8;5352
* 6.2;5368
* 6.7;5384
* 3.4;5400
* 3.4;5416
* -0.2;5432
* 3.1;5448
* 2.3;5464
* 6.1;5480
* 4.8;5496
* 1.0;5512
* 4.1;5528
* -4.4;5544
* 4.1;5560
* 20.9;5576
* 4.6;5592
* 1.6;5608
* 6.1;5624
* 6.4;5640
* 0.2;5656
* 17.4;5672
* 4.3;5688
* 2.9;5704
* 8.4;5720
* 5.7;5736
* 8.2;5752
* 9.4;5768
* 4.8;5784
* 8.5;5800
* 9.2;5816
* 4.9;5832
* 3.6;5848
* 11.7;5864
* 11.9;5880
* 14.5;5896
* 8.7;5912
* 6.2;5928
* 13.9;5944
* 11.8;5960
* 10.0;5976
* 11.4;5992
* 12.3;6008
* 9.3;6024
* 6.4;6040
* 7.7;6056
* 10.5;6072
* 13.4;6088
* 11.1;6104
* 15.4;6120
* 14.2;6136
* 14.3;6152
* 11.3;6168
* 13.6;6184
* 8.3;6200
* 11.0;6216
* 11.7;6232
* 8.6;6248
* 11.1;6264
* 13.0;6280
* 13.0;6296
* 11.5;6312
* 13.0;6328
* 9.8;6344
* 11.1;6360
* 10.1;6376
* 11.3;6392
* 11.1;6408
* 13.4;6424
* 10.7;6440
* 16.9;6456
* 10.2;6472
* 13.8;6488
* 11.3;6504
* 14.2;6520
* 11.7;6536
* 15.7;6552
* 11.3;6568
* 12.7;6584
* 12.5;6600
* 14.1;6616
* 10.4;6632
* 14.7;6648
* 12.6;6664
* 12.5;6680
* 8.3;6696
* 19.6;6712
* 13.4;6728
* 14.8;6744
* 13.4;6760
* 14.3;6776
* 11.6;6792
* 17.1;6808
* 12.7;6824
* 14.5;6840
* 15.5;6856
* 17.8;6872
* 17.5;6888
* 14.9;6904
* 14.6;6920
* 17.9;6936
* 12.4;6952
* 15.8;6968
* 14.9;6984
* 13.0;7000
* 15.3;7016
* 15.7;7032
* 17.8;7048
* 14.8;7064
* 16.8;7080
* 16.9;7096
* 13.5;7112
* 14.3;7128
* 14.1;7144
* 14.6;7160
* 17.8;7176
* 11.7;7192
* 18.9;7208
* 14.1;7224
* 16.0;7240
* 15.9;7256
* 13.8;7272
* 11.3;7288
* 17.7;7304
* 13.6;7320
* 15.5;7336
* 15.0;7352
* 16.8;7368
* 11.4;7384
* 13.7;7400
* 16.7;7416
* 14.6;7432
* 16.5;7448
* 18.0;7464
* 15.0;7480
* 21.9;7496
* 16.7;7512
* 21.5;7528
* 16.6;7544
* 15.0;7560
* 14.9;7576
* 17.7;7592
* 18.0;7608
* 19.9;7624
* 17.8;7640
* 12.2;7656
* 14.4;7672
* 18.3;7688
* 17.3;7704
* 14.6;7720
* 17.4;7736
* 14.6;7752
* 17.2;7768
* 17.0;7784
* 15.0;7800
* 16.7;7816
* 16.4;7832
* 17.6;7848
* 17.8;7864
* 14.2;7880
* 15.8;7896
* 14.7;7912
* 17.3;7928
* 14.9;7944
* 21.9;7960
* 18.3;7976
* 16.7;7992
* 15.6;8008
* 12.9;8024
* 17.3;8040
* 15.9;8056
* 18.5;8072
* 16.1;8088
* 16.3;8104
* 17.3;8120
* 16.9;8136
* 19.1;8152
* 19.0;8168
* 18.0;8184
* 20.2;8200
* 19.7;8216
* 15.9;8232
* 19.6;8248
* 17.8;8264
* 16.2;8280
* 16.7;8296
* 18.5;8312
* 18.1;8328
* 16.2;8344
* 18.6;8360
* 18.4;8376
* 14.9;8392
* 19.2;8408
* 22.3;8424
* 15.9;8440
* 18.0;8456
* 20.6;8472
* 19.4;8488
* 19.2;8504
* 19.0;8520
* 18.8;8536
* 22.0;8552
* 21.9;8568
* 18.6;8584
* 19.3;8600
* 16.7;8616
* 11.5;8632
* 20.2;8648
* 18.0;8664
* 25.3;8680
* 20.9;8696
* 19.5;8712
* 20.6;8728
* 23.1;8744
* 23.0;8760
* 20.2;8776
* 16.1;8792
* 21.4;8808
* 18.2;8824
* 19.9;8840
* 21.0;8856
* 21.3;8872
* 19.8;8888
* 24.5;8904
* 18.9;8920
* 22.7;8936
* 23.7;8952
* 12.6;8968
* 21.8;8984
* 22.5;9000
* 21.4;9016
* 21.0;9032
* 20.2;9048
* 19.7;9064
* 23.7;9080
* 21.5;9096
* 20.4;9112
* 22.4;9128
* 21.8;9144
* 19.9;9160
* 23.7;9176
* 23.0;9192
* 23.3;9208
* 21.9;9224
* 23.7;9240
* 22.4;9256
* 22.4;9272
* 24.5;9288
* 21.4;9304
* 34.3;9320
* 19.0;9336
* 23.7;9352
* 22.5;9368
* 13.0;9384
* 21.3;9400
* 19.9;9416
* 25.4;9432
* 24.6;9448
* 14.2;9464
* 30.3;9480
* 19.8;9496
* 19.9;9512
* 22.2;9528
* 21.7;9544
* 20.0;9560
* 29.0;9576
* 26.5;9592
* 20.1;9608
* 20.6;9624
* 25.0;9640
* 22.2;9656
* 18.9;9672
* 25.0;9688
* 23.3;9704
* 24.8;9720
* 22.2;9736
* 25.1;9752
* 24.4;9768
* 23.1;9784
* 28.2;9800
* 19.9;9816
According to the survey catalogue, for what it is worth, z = 0.521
